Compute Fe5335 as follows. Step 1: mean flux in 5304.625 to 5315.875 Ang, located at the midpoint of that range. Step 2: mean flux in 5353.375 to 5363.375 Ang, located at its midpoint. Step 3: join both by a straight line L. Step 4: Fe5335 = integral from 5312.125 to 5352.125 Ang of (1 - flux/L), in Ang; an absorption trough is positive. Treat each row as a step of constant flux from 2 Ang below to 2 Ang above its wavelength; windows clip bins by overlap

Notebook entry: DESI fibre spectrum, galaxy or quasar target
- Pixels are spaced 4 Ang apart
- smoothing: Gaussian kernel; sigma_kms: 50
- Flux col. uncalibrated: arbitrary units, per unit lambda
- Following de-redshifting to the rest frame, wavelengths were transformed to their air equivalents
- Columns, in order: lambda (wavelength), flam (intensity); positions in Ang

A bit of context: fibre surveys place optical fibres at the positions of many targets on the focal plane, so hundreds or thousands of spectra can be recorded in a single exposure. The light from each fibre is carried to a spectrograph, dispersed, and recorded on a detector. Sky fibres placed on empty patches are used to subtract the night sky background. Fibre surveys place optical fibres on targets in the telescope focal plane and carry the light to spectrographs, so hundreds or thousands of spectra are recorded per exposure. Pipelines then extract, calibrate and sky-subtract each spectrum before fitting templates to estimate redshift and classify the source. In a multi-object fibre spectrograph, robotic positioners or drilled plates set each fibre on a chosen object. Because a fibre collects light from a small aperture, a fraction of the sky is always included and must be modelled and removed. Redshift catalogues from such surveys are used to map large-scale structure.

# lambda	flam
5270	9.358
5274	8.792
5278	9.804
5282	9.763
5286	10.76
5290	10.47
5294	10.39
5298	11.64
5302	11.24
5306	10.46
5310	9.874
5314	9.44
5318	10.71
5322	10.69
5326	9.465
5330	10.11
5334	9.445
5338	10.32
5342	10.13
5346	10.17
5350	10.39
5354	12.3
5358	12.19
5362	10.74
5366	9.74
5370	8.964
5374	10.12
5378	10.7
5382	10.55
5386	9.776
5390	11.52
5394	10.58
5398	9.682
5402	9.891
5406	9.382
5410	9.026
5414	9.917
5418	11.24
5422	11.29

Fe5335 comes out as 2.3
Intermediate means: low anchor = 9.9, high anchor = 11.7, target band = 10.1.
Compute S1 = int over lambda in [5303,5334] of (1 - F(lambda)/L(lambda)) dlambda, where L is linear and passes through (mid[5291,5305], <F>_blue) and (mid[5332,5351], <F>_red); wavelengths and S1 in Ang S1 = 1.4 Ang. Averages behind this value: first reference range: 11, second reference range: 10.1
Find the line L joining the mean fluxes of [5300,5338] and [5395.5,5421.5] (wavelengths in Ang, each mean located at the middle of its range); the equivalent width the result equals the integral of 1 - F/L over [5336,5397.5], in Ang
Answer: -2.9 Ang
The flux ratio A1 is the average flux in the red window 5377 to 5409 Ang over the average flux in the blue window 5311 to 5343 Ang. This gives 1.02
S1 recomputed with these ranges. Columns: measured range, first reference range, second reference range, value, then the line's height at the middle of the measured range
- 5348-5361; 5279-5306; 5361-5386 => -1.71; 10.2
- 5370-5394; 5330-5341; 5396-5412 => -1.91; 9.64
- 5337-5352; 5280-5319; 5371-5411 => 0.07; 10.3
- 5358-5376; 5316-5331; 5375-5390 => 0.48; 10.4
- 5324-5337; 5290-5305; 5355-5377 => 1.21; 10.7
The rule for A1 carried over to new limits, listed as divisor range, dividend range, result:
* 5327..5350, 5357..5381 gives 1.03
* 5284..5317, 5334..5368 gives 1.01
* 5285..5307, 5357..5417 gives 0.94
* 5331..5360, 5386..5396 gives 1.01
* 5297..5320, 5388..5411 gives 0.96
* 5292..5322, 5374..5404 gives 0.98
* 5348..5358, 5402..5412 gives 0.81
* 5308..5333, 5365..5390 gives 1.01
